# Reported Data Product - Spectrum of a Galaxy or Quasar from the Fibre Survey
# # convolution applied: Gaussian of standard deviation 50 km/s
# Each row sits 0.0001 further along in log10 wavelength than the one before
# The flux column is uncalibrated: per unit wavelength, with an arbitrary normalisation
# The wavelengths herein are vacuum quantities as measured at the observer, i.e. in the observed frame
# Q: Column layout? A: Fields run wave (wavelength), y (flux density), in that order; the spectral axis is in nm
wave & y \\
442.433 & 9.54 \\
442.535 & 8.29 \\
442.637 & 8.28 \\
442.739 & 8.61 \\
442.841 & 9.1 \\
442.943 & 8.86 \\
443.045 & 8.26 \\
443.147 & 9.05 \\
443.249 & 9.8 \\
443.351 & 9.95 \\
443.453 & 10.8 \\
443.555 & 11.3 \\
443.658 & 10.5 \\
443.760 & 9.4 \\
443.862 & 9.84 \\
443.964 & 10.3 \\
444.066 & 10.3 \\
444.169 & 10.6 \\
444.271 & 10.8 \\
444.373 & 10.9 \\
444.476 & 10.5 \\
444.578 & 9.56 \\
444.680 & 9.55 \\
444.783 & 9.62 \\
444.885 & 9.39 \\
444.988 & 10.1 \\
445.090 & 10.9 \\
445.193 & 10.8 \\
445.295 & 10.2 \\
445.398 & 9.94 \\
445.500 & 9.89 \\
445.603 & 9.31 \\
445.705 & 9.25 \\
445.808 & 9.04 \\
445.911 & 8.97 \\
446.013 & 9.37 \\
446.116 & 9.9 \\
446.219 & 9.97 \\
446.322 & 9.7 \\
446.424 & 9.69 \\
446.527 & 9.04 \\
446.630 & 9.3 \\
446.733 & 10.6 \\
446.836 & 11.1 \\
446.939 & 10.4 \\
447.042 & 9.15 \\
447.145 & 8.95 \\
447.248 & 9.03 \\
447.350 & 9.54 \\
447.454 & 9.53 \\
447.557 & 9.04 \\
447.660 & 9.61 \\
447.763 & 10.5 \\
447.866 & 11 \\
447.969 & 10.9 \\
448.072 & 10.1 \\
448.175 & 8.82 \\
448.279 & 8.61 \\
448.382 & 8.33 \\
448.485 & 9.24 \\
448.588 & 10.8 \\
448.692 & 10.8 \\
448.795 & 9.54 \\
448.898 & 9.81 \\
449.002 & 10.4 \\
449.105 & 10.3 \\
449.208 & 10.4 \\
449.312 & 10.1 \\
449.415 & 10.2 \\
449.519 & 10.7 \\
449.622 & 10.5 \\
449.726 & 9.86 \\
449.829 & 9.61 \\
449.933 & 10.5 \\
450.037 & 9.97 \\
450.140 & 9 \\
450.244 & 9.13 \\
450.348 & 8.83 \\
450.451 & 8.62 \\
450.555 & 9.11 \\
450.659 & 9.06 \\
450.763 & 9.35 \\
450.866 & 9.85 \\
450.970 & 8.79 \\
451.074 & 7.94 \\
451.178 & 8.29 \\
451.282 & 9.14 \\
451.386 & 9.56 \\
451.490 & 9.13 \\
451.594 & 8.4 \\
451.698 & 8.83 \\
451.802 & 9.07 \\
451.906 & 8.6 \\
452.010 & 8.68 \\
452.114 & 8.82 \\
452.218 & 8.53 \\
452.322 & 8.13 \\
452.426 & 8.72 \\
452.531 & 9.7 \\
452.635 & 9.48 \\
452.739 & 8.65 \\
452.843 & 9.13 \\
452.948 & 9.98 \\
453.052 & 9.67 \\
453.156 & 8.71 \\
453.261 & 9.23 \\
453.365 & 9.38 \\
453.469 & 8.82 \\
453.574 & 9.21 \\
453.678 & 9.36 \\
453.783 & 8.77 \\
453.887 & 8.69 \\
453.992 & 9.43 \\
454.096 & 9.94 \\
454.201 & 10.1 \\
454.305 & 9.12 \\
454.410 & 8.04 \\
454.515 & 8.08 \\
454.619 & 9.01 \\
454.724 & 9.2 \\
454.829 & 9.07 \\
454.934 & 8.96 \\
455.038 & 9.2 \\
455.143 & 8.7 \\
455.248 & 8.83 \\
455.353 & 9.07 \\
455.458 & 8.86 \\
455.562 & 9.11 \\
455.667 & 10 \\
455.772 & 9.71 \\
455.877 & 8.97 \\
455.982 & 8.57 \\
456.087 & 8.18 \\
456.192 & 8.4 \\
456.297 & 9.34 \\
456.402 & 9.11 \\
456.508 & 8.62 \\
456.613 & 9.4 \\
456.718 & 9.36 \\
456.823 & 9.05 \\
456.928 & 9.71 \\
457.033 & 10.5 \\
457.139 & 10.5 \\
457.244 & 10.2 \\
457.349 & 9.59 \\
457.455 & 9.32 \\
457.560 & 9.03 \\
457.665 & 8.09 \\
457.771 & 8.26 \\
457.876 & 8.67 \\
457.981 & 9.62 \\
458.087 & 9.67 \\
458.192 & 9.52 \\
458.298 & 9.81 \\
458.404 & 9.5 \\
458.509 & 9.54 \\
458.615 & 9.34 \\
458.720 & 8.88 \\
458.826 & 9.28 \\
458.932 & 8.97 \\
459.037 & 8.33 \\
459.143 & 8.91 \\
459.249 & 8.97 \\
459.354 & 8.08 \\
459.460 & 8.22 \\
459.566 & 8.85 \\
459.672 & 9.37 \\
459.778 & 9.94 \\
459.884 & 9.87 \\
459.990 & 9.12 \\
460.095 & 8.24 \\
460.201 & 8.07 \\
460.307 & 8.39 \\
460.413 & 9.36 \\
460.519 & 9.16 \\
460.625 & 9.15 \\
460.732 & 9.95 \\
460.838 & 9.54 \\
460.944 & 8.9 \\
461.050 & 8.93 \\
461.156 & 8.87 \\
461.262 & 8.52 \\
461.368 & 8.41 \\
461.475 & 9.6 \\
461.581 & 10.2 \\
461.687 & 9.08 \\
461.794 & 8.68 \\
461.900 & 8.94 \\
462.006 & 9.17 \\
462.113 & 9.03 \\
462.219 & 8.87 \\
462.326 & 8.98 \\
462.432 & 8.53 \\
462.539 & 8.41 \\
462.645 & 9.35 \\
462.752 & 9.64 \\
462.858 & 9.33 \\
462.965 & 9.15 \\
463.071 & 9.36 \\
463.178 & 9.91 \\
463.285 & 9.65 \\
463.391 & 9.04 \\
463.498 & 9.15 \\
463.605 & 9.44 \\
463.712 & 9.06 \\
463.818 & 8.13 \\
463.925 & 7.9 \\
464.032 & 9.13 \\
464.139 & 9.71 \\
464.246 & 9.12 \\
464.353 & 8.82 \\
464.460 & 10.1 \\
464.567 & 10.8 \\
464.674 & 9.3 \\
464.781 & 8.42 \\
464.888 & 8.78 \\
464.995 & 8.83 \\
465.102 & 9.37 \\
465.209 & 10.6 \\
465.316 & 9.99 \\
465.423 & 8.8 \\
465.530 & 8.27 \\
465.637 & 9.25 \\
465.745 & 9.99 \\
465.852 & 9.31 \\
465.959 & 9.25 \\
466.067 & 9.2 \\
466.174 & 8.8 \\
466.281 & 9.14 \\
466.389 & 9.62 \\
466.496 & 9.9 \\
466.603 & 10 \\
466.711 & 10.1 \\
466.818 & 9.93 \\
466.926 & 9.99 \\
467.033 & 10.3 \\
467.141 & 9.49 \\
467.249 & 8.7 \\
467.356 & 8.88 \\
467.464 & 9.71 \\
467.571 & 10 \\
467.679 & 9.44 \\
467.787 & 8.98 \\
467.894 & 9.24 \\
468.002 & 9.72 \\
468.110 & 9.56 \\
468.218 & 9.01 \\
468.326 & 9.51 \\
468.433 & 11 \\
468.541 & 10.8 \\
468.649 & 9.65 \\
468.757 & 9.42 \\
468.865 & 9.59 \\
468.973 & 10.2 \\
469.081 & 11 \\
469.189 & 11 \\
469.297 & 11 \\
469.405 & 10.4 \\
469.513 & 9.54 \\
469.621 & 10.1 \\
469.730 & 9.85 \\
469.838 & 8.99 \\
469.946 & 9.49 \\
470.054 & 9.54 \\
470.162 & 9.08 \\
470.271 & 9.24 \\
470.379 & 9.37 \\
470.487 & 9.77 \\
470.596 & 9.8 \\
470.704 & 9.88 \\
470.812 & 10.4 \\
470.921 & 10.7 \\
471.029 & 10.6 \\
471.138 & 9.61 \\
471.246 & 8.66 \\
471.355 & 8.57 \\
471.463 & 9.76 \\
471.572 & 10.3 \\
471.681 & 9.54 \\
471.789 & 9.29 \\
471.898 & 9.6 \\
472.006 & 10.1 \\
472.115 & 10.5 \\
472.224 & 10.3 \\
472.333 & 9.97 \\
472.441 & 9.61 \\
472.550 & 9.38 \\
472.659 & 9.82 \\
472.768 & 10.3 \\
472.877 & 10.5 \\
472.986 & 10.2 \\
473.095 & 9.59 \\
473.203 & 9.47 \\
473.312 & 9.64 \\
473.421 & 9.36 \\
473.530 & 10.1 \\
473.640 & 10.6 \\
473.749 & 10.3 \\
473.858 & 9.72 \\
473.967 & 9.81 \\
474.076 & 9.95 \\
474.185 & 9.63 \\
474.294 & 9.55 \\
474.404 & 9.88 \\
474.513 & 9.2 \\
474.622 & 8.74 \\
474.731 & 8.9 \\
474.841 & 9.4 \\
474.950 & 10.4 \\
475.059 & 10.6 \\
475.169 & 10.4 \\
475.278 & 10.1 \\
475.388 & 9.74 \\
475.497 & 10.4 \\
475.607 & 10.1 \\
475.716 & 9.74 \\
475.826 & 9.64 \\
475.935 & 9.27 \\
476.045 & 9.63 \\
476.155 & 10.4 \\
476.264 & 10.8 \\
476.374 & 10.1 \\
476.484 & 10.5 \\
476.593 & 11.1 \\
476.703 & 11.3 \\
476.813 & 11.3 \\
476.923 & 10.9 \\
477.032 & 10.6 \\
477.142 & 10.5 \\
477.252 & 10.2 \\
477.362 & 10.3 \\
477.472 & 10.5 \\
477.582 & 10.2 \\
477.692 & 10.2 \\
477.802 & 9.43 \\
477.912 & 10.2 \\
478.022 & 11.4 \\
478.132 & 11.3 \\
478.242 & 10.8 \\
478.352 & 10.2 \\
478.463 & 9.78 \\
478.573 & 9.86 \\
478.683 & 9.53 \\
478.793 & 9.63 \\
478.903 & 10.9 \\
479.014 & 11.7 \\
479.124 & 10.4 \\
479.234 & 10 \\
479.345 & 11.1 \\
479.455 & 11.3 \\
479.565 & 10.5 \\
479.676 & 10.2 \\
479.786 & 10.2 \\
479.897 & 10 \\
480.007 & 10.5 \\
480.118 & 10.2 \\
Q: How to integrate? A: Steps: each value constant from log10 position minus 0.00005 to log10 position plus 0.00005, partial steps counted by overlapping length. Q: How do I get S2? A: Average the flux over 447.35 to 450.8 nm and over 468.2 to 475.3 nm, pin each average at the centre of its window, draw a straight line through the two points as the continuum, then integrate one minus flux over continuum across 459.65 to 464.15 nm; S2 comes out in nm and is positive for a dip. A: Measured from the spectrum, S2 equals 0.33 nm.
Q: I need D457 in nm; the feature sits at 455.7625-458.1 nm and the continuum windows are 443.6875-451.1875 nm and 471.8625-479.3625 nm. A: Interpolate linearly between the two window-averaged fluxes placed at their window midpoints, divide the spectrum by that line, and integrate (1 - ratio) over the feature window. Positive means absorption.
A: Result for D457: 0.16 nm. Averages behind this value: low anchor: 9.76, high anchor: 10.1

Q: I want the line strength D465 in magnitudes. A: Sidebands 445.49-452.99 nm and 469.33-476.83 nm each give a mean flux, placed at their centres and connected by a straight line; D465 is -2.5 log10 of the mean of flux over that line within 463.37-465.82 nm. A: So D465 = 0.06 mag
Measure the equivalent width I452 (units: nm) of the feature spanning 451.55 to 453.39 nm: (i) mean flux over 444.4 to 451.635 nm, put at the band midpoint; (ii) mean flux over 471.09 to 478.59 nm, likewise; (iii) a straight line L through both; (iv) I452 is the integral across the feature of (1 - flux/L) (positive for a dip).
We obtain 0.14 nm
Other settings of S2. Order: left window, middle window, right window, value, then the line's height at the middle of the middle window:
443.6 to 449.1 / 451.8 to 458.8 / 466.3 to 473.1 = 0.496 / 9.84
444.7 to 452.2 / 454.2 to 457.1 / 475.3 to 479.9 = 0.211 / 9.78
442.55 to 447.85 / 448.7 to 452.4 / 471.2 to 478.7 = 0.175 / 9.81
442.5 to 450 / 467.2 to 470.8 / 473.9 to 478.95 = 0.115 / 10.1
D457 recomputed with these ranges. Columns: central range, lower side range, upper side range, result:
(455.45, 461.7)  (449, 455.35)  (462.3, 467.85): 0.08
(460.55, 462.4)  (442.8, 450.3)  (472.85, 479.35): 0.17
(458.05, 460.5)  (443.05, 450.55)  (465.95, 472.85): 0.19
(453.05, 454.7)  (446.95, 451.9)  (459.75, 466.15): 0.06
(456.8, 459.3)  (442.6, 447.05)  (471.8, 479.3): 0.16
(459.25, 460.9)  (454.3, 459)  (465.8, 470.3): 0.05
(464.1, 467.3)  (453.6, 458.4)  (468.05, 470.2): 0.09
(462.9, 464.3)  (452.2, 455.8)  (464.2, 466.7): 0.03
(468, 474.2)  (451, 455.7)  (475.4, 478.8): 0.07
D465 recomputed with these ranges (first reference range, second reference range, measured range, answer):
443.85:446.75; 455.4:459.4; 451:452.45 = 0.097 mag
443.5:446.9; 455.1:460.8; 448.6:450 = -0.055 mag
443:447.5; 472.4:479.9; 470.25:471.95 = 0.045 mag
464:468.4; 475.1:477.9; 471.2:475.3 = 0.027 mag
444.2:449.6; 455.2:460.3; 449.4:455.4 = 0.042 mag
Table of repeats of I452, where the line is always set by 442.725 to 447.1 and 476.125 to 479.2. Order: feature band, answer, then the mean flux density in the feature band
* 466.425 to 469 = 0.15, 9.71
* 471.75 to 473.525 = 0.09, 9.87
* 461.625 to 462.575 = 0.12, 8.87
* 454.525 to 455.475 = 0.10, 8.95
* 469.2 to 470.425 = 0.07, 9.74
